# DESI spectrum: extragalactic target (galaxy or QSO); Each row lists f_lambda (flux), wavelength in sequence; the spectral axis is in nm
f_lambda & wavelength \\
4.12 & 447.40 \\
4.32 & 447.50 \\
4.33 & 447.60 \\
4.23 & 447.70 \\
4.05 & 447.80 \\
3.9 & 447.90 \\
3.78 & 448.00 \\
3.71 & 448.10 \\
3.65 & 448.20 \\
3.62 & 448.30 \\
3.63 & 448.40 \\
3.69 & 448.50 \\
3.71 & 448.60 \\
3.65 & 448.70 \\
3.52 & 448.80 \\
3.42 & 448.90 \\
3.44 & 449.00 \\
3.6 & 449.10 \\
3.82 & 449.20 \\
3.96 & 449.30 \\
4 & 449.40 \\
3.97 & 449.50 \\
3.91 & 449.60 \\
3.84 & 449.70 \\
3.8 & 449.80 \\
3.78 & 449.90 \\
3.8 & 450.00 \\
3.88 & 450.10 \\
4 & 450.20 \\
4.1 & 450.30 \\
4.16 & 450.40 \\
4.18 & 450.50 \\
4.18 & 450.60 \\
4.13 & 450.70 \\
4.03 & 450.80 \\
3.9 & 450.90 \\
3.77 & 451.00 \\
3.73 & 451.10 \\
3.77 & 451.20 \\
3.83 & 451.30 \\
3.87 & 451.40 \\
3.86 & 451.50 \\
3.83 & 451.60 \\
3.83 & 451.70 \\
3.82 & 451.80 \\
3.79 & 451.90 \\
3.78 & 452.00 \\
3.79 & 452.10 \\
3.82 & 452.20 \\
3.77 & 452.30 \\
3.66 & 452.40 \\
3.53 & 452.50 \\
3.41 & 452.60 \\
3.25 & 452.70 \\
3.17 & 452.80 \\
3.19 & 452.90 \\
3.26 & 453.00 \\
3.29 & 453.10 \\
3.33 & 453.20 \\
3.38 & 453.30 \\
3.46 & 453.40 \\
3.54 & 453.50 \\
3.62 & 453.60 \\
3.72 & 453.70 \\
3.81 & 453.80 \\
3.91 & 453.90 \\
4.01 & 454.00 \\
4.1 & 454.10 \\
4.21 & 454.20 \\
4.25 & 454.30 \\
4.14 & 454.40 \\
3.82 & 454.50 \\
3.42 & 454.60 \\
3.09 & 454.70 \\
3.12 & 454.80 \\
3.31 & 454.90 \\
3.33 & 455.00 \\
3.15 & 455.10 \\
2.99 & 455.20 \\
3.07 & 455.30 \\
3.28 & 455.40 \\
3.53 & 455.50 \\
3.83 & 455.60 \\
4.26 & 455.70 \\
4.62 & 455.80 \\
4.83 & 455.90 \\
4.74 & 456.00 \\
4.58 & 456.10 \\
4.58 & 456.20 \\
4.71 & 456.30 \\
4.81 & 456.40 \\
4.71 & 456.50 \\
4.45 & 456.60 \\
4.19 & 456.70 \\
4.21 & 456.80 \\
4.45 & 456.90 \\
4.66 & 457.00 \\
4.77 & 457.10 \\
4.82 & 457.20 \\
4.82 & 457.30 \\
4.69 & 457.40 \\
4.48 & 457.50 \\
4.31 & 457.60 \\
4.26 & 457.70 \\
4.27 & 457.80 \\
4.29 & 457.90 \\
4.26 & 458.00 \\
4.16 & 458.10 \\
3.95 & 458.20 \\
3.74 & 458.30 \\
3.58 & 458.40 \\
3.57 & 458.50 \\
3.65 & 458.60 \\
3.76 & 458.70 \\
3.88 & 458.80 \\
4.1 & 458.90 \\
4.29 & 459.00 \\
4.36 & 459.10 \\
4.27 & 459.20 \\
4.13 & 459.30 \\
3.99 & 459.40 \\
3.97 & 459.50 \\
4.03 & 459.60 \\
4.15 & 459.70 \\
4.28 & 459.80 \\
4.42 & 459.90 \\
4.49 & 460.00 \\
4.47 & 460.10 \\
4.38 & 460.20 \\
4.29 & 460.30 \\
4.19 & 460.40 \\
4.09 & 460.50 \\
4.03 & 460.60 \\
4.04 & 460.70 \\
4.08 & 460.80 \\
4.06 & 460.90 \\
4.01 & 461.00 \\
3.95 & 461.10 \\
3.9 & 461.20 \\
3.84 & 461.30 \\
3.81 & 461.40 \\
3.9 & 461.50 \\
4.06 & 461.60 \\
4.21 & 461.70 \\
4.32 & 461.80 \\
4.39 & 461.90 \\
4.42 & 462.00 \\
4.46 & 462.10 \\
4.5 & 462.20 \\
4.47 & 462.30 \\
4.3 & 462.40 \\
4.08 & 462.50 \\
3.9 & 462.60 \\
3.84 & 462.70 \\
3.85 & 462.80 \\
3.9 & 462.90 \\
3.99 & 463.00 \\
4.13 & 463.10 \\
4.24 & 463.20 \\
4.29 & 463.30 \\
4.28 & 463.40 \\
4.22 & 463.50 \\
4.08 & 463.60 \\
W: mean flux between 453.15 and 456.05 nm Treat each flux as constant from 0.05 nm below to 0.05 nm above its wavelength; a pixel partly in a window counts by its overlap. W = 3.72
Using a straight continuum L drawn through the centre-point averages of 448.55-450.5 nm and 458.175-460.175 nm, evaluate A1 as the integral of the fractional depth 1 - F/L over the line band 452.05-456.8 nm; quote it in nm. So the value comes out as 0.18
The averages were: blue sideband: 3.82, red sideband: 4.06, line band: 3.79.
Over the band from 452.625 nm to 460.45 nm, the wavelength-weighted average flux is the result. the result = 4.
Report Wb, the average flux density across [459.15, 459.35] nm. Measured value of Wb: 4.2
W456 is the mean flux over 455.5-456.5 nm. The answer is 4.51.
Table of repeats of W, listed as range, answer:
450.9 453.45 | 3.61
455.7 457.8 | 4.57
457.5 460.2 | 4.11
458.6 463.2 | 4.13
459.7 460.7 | 4.27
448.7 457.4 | 3.88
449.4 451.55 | 3.93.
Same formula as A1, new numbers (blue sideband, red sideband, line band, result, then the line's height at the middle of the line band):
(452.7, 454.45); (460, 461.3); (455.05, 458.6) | -0.31 nm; 3.87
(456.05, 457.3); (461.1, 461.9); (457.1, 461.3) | 0.13 nm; 4.29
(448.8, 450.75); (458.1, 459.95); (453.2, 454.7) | 0.06 nm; 3.94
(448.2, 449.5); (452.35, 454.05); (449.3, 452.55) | -0.26 nm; 3.6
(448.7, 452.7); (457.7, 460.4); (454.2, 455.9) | 0.15 nm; 3.97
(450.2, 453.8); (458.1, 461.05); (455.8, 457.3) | -0.26 nm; 3.93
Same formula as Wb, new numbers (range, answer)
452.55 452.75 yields 3.33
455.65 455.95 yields 4.57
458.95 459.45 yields 4.21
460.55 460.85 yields 4.05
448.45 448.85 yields 3.64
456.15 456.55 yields 4.7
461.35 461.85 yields 4.06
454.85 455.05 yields 3.32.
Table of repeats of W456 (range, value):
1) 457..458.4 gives 4.35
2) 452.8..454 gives 3.51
